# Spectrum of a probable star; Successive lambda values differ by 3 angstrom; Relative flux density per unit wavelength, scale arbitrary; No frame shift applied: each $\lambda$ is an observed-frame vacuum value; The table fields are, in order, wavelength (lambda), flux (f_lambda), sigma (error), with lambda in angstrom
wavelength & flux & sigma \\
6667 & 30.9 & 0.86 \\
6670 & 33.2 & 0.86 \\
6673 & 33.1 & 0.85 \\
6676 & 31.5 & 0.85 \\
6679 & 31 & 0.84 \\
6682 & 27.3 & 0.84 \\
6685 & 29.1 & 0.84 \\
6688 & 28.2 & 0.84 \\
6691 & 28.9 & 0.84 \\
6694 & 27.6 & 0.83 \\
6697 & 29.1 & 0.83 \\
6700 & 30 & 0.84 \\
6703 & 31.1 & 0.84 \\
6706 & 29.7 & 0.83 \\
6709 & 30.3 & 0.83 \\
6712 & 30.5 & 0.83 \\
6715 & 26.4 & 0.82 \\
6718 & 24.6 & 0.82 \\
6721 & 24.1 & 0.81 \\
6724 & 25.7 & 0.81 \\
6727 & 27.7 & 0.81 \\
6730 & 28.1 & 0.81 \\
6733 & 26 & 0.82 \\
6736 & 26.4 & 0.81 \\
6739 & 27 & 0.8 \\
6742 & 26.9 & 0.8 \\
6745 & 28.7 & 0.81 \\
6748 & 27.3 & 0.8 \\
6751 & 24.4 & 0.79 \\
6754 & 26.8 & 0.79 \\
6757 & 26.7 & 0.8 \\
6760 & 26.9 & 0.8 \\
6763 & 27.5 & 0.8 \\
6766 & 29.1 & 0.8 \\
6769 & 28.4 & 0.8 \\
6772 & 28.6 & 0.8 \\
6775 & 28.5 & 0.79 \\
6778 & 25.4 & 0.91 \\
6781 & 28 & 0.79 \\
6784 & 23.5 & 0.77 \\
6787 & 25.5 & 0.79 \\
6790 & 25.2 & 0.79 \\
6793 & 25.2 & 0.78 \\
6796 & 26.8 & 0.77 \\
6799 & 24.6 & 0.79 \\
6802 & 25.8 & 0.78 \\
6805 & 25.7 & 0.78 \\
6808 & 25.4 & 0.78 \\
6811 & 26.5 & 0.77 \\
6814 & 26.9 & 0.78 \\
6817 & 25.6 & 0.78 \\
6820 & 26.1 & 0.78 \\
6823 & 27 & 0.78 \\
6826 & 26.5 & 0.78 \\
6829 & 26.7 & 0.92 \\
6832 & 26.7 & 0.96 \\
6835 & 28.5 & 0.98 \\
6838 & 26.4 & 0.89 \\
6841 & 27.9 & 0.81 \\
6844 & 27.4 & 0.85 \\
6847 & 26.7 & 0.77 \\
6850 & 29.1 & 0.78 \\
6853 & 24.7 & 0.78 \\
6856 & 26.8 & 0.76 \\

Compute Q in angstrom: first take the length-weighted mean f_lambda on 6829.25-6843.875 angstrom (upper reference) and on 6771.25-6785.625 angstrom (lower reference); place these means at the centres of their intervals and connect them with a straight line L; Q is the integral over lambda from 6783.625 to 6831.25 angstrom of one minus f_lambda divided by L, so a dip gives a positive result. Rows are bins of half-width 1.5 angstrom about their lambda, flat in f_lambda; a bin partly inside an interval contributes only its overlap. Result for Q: 1.99 angstrom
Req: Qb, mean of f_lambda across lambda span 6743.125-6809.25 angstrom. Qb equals 26.6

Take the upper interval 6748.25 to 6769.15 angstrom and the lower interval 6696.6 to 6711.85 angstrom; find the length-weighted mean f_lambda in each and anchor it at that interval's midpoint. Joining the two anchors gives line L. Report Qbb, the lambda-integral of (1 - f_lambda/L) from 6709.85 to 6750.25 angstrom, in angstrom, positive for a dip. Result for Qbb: 2.5 angstrom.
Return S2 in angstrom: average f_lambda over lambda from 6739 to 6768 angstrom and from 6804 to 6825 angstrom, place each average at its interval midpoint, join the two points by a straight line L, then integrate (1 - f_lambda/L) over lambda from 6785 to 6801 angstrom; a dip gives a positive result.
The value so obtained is 0.7 angstrom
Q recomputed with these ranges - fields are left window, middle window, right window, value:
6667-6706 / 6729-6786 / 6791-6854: 2.3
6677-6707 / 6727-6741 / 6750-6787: 0.5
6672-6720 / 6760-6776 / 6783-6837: -0.6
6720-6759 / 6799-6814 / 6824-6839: 0.6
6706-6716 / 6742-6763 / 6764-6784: 1.0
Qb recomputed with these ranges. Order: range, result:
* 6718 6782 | 27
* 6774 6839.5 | 26.2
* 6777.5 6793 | 25.5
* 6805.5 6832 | 26.3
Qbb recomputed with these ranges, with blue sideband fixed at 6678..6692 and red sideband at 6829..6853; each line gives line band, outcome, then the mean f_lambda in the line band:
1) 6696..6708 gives -0.6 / 30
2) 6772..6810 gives 2.6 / 25.9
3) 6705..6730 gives 1.0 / 27.4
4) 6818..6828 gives 0.4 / 26.5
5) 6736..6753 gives 0.9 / 26.8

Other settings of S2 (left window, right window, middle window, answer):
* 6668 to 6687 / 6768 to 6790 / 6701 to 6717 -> 0.0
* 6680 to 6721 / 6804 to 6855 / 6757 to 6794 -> 0.9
